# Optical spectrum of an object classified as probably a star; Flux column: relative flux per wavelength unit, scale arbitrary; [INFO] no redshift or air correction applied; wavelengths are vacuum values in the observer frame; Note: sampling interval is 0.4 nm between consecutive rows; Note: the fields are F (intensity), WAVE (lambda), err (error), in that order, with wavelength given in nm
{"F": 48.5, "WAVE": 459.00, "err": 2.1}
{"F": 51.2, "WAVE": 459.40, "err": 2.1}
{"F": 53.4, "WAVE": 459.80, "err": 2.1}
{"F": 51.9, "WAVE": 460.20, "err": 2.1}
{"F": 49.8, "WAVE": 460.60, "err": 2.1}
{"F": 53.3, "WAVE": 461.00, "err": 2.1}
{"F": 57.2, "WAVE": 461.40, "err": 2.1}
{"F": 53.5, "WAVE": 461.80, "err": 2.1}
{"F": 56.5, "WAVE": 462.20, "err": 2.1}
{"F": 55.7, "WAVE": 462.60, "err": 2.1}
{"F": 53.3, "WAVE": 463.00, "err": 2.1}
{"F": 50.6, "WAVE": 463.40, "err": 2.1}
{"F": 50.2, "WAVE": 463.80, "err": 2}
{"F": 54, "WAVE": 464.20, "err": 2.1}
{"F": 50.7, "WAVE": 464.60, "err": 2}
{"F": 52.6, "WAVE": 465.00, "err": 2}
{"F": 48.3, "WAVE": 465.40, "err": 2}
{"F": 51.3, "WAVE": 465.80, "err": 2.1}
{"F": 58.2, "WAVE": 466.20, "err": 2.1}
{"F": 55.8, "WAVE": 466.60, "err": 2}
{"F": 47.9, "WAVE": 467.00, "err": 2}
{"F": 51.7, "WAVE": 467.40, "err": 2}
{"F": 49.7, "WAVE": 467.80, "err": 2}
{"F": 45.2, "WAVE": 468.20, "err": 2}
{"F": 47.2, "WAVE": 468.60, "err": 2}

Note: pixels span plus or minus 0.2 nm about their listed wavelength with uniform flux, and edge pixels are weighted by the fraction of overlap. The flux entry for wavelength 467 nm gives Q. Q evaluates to 47.9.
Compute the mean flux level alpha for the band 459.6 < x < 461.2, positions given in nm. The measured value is 52.1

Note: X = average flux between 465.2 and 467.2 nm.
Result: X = 52.3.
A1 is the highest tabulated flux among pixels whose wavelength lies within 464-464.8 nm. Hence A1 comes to 54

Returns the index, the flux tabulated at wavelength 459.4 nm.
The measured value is 51.2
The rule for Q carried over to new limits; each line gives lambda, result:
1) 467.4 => 51.7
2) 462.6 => 55.7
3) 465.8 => 51.3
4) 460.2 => 51.9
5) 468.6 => 47.2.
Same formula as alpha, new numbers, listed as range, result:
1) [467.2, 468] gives 50.7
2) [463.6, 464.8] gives 51.6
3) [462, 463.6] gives 54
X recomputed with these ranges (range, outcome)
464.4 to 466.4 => 52.2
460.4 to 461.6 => 53.4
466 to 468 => 52.7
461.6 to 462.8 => 55.2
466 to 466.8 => 57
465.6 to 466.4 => 54.8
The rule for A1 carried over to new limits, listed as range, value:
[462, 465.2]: 56.5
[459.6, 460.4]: 53.4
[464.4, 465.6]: 52.6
